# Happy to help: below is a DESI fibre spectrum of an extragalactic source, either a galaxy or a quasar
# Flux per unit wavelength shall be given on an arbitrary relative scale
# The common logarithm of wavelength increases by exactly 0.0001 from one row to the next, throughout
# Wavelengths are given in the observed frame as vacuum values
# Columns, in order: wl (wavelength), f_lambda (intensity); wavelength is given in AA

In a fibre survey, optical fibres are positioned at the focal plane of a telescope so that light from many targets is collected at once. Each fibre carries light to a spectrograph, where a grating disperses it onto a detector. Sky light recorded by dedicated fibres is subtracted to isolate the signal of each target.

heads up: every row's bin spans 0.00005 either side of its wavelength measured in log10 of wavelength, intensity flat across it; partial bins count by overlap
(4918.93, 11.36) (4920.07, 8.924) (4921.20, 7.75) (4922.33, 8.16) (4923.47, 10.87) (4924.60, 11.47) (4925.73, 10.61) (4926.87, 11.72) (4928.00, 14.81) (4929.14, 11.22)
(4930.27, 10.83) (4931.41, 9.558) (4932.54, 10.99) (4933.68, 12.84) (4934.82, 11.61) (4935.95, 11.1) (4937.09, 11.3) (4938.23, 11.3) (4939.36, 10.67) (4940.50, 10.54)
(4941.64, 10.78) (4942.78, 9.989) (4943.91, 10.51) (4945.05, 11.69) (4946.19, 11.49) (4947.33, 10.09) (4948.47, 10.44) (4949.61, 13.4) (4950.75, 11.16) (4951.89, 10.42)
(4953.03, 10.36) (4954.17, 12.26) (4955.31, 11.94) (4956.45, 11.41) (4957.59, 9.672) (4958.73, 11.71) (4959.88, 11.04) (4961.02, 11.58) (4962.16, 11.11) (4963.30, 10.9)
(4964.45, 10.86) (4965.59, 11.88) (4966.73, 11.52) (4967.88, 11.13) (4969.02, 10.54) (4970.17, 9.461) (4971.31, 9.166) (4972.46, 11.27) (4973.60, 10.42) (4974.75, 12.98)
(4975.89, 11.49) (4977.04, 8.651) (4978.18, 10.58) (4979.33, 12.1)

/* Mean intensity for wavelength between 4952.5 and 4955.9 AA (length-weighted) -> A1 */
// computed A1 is 11.5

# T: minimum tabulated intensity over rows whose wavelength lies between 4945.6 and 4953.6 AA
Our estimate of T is 10.09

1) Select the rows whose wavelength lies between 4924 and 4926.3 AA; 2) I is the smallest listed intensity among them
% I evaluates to 10.61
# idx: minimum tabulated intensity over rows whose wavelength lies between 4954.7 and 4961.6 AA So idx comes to 9.672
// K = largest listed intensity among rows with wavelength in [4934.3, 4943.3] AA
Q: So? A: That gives 11.61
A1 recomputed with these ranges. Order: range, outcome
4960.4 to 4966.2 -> 11.3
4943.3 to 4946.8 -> 11.2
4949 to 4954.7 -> 11.5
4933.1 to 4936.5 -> 11.8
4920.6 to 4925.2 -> 9.58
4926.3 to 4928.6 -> 13.2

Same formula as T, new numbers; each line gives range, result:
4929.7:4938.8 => 9.558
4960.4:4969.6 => 10.54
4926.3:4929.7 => 11.22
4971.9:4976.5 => 10.42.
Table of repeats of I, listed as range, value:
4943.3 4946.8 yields 10.51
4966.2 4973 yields 9.166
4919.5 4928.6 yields 7.75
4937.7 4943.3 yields 9.989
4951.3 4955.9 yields 10.36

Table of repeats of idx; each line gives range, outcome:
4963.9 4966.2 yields 10.86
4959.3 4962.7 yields 11.04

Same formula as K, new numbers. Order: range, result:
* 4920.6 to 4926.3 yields 11.47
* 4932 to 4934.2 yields 12.84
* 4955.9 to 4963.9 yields 11.71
